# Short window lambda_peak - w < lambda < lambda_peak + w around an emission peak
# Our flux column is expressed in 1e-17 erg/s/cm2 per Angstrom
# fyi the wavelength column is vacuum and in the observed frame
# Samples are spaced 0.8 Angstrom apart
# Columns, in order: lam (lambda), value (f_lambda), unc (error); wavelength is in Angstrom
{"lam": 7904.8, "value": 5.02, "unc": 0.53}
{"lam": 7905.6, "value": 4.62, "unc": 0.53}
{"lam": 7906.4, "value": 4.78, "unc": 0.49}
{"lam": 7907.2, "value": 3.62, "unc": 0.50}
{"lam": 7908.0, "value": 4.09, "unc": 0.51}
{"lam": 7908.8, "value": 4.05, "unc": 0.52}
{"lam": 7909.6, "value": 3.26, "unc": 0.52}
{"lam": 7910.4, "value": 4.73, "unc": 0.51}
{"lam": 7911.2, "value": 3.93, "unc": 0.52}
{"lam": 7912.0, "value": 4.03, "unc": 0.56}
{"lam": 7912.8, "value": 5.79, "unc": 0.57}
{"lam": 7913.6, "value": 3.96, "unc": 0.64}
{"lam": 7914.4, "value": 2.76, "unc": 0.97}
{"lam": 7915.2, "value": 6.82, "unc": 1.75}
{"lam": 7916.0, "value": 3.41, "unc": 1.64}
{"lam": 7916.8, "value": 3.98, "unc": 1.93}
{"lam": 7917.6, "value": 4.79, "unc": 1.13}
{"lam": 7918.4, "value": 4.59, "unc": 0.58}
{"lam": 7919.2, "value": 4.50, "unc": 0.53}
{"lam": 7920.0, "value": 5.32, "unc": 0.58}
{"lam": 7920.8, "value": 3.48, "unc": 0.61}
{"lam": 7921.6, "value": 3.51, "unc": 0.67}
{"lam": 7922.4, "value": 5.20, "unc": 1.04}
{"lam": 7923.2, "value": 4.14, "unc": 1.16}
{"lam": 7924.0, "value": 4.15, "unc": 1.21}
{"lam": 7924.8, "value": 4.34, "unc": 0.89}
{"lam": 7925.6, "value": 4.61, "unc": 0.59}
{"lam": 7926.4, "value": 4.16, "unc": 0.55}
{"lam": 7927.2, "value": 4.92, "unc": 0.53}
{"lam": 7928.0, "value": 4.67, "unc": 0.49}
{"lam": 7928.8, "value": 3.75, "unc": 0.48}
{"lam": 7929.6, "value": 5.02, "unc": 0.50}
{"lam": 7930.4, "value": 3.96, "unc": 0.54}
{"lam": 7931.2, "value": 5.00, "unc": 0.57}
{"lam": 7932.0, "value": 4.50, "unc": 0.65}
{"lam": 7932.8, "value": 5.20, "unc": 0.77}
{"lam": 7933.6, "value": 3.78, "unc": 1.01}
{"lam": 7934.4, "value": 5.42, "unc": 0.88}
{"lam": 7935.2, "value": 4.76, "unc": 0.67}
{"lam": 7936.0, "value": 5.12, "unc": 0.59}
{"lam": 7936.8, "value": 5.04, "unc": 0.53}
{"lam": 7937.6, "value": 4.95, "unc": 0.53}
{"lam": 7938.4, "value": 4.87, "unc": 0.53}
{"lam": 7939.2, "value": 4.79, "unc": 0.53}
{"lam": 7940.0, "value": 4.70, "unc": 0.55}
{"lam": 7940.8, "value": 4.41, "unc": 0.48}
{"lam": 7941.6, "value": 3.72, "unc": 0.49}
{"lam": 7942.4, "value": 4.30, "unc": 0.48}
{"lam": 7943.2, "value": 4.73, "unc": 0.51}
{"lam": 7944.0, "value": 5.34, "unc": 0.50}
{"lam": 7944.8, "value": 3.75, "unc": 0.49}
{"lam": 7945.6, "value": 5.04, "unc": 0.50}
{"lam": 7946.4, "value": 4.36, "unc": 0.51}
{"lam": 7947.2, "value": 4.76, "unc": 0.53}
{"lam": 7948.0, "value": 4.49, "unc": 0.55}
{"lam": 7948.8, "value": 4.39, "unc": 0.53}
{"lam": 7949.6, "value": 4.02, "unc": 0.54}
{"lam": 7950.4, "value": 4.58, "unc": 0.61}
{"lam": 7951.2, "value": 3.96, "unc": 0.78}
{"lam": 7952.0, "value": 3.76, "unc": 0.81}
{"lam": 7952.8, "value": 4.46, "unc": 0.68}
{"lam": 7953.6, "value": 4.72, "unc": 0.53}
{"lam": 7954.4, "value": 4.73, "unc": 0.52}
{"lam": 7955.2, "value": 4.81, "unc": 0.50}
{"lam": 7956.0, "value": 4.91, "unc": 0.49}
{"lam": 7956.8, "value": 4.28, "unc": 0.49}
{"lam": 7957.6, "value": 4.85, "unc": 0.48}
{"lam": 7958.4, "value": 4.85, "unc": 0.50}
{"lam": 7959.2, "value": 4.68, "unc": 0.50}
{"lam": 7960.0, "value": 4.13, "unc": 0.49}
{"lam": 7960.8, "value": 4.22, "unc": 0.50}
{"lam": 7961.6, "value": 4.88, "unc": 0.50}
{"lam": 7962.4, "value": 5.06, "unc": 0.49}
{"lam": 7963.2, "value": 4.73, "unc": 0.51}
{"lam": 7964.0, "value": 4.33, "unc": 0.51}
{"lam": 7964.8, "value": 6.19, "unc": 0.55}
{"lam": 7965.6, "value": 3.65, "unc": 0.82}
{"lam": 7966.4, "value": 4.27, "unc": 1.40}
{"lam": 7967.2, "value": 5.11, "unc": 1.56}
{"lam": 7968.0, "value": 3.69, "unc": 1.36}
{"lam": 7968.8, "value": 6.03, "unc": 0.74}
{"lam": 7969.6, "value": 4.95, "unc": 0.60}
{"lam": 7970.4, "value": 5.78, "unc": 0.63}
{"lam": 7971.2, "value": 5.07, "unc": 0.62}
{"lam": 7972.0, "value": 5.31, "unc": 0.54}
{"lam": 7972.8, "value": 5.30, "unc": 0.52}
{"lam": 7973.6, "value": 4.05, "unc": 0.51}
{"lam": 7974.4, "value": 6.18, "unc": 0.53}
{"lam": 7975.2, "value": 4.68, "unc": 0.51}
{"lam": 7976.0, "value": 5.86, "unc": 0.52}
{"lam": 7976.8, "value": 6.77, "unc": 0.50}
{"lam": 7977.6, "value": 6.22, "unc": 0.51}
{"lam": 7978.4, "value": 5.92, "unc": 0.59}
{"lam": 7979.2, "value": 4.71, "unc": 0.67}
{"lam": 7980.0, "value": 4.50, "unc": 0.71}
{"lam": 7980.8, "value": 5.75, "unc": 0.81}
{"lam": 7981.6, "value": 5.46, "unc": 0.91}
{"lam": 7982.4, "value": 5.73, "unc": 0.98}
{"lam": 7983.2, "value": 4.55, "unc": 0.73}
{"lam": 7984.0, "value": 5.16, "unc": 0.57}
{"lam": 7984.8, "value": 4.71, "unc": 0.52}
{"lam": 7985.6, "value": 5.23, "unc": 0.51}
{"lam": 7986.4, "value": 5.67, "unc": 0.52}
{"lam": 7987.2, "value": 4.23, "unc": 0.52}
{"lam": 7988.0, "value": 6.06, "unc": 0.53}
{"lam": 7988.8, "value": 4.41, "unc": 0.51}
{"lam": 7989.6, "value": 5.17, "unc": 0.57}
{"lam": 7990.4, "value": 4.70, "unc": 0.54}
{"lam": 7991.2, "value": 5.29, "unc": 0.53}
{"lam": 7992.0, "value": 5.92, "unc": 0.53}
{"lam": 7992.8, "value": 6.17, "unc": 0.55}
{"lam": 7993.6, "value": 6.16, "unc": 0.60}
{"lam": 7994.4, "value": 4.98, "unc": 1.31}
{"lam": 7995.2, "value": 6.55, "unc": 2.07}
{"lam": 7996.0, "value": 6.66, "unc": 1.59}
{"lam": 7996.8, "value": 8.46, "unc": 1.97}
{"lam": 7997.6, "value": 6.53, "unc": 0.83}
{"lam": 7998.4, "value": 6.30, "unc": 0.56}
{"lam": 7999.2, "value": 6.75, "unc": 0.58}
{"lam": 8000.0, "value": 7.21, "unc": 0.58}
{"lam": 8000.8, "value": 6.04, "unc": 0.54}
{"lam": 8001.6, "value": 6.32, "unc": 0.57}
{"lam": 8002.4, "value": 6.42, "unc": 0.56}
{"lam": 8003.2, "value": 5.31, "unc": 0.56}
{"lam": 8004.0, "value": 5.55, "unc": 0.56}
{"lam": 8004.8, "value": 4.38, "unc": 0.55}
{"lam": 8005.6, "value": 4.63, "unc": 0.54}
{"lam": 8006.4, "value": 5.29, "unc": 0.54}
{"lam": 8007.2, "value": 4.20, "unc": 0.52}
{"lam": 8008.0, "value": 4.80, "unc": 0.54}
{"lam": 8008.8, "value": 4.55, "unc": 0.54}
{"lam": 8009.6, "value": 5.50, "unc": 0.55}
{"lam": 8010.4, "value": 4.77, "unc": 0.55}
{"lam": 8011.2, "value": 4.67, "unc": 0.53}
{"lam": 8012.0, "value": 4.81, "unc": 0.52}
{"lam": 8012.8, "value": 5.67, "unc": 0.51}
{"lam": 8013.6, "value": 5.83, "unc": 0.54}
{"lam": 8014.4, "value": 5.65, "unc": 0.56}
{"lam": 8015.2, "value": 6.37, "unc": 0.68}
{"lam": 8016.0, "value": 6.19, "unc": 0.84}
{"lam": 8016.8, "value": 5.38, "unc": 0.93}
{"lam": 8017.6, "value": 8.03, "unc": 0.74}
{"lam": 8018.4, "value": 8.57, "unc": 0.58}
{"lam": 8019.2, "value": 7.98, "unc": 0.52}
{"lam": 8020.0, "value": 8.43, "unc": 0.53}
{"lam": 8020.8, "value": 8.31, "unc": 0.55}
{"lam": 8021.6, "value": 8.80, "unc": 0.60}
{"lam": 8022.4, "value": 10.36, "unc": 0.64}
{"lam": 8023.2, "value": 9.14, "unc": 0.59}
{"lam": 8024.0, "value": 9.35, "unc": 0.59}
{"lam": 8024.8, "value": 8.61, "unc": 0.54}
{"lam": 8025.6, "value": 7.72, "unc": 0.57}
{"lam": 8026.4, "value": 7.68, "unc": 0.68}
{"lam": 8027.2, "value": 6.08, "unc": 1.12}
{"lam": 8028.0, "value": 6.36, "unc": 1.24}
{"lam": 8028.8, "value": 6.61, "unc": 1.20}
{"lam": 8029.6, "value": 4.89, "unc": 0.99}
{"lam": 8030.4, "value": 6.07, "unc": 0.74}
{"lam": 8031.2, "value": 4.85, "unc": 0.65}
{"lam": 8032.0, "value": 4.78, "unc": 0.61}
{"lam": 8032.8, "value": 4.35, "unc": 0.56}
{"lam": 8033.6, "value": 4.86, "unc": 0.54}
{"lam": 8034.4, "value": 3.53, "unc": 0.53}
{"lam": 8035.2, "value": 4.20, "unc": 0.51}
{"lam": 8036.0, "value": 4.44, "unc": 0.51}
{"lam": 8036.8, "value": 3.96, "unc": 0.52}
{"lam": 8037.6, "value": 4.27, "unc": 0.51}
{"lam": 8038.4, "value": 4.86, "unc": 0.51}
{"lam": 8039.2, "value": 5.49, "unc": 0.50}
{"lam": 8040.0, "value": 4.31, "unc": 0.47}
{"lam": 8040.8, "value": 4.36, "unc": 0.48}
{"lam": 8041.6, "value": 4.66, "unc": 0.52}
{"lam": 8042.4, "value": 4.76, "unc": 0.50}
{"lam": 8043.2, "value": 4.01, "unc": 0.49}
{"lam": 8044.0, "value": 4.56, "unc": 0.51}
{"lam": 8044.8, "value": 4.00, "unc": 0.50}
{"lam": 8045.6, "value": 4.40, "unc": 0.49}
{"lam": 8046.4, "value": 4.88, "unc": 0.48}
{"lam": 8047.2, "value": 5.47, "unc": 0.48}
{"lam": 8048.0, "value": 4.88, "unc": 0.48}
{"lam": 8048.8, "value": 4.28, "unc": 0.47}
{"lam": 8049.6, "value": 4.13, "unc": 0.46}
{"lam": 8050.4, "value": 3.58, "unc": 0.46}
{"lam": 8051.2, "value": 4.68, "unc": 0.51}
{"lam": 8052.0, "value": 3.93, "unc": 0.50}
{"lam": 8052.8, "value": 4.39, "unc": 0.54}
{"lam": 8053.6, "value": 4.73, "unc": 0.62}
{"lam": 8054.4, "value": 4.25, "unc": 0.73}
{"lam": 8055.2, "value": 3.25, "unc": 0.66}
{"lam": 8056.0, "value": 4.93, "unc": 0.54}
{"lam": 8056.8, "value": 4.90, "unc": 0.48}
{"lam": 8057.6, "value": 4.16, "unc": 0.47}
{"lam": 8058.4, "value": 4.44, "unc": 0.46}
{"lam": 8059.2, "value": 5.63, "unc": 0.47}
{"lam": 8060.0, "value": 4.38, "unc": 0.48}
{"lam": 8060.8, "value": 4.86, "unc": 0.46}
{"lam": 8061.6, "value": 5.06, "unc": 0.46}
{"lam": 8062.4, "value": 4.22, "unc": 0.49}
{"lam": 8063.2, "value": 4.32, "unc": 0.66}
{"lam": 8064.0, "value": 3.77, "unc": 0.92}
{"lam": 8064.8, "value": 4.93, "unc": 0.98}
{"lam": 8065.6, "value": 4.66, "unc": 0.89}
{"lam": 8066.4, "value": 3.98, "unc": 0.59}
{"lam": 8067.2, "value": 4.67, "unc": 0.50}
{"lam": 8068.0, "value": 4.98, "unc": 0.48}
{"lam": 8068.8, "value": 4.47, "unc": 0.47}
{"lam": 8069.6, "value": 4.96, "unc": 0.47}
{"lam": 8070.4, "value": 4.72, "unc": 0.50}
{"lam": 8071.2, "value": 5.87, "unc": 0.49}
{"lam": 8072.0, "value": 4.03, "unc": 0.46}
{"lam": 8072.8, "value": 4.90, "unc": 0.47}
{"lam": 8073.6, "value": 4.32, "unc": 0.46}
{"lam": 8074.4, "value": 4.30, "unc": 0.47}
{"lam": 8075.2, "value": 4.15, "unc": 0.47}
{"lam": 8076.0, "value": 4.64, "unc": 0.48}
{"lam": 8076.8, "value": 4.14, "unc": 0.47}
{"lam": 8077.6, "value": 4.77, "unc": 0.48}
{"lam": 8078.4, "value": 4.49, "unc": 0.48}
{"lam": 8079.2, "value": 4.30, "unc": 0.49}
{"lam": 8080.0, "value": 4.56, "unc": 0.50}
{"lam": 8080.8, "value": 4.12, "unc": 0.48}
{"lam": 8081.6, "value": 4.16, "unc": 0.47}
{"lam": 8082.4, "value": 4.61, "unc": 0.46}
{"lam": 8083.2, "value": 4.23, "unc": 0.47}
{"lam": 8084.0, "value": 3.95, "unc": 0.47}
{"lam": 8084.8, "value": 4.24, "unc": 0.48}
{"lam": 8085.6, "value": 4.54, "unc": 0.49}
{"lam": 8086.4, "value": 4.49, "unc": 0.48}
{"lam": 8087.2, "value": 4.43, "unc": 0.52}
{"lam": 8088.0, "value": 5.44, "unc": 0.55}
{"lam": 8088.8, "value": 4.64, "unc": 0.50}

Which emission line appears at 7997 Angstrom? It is H-alpha 6563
